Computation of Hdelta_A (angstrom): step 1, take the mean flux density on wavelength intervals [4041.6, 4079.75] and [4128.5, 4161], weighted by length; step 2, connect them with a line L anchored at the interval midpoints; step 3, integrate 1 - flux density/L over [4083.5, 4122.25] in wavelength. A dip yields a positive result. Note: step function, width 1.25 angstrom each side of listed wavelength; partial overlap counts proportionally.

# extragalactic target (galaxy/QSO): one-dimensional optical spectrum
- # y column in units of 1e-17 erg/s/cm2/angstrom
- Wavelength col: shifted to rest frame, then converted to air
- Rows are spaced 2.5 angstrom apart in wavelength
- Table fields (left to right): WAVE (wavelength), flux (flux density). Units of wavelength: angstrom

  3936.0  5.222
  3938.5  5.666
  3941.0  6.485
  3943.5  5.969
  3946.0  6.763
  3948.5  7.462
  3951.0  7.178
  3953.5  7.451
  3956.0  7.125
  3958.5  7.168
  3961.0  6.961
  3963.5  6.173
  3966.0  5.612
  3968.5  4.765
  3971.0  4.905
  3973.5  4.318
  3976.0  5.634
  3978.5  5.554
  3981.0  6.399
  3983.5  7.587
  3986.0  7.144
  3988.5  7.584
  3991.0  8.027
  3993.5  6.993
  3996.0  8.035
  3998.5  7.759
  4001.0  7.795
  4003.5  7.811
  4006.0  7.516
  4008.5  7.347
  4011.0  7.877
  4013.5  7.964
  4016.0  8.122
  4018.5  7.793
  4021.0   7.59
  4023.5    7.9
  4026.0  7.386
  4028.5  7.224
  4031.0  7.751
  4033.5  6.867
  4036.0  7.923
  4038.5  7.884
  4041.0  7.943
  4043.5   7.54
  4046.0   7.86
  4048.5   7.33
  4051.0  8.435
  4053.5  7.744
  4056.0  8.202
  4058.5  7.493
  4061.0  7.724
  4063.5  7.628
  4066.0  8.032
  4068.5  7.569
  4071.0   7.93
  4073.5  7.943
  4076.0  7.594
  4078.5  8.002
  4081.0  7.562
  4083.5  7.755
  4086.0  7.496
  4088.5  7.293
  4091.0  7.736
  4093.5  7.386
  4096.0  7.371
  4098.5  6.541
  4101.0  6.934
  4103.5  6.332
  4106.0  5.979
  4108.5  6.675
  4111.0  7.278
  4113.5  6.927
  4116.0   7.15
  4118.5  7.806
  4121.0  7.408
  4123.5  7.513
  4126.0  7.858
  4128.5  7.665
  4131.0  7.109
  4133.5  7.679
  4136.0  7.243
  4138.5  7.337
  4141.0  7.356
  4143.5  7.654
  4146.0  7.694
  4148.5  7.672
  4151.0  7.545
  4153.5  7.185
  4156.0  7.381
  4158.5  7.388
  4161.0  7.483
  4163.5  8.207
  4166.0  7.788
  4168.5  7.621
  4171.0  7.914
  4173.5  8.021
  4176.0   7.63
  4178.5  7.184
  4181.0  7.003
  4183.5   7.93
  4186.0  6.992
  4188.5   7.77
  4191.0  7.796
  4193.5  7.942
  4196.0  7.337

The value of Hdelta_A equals 2.62 angstrom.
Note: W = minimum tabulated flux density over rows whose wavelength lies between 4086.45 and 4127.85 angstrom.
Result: 5.979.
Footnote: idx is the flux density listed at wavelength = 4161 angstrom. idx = 7.483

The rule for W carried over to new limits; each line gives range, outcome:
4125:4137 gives 7.109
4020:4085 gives 6.867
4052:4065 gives 7.493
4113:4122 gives 6.927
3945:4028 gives 4.318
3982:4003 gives 6.993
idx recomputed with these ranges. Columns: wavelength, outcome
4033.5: 6.867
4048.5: 7.33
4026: 7.386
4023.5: 7.9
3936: 5.222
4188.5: 7.77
